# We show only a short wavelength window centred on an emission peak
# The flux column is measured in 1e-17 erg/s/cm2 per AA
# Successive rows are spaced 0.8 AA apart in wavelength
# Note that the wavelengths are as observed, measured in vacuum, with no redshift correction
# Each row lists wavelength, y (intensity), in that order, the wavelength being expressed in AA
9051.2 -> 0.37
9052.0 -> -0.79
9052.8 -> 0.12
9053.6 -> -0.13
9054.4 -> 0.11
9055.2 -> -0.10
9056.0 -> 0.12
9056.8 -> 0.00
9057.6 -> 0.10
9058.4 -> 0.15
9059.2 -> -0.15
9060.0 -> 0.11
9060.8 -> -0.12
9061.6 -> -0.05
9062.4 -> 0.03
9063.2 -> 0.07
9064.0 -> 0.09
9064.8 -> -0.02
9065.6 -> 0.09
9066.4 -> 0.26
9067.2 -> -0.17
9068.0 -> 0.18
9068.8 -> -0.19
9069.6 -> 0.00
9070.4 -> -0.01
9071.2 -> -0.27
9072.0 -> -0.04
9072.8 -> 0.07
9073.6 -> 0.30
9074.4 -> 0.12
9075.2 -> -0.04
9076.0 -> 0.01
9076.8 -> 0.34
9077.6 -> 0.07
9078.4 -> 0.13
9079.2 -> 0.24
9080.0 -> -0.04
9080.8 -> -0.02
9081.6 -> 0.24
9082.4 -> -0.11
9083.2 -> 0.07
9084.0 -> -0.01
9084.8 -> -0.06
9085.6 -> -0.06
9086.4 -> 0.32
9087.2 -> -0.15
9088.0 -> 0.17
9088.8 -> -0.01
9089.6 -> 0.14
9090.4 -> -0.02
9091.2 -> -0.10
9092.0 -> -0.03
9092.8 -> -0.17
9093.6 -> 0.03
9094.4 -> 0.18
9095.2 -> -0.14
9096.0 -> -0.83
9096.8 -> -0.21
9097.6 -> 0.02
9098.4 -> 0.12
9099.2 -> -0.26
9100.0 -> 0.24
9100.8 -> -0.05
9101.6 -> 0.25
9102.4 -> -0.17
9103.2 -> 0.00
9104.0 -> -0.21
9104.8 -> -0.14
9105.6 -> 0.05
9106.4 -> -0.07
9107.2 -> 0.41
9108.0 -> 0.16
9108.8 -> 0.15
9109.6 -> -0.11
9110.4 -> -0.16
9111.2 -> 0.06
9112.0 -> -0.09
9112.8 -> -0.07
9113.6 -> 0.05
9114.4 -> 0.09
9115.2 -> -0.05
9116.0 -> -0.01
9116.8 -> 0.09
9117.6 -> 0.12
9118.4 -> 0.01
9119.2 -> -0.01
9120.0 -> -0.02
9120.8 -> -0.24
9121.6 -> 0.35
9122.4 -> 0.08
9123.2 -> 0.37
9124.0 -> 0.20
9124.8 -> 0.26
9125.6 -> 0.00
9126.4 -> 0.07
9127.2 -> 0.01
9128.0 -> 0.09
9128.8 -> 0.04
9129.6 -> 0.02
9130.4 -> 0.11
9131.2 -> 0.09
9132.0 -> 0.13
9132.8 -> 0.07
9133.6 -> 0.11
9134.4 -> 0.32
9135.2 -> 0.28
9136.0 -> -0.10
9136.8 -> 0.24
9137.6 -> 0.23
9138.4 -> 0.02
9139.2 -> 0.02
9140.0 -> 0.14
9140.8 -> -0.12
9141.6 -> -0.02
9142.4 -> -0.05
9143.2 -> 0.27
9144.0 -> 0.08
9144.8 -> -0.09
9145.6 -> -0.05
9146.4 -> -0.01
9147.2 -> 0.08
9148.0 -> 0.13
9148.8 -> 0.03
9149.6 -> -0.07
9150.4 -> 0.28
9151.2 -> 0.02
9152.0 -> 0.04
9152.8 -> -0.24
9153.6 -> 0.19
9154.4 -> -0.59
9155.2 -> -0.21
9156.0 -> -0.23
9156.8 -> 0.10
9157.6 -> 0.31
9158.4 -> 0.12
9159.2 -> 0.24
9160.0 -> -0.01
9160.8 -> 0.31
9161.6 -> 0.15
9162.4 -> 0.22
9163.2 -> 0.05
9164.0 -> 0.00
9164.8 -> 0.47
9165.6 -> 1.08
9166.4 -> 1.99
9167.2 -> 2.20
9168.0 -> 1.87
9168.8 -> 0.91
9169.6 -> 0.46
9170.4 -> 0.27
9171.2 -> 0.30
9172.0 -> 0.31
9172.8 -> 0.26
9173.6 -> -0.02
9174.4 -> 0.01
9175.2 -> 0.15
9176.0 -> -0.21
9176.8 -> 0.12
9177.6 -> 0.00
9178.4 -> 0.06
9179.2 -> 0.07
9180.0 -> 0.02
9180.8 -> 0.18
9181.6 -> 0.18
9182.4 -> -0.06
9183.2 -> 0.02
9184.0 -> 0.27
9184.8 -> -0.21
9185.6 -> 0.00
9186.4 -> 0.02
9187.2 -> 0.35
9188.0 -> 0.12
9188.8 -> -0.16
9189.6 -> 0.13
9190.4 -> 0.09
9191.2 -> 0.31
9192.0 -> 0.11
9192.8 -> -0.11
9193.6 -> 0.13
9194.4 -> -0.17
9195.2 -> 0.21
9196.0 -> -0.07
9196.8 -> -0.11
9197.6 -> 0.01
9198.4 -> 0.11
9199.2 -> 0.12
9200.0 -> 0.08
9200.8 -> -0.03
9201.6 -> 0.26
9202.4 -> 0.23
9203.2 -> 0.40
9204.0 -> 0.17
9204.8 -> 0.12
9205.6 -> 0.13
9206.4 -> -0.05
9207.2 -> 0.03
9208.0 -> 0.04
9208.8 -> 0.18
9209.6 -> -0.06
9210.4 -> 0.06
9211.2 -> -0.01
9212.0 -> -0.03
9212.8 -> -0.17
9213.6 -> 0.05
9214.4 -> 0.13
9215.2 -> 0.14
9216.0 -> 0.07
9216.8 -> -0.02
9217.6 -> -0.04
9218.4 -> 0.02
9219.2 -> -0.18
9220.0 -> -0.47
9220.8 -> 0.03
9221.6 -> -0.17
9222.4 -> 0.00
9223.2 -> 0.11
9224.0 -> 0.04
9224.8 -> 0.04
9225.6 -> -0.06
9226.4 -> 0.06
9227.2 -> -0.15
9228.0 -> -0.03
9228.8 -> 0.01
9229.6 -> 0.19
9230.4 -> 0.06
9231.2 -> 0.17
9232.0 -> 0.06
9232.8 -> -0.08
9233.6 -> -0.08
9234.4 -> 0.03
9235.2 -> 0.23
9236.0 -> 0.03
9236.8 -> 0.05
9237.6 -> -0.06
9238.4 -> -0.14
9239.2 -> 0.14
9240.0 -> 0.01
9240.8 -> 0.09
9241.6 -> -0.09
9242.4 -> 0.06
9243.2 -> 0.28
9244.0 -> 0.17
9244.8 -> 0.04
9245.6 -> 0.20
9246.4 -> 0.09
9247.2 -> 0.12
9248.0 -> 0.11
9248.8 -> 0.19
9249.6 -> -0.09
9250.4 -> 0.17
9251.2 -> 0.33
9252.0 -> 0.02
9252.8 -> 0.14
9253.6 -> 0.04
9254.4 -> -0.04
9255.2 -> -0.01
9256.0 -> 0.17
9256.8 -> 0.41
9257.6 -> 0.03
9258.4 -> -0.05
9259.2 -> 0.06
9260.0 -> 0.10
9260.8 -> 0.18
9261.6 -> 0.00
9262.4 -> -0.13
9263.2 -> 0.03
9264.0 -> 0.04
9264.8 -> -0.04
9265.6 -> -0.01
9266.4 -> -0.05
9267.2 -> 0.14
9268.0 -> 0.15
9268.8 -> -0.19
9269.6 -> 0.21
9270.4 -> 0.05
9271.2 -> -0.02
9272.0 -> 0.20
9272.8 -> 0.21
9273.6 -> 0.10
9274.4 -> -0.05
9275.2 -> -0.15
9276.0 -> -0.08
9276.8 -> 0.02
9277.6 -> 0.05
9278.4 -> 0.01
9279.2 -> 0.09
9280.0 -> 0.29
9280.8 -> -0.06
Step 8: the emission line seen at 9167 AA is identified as H-beta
